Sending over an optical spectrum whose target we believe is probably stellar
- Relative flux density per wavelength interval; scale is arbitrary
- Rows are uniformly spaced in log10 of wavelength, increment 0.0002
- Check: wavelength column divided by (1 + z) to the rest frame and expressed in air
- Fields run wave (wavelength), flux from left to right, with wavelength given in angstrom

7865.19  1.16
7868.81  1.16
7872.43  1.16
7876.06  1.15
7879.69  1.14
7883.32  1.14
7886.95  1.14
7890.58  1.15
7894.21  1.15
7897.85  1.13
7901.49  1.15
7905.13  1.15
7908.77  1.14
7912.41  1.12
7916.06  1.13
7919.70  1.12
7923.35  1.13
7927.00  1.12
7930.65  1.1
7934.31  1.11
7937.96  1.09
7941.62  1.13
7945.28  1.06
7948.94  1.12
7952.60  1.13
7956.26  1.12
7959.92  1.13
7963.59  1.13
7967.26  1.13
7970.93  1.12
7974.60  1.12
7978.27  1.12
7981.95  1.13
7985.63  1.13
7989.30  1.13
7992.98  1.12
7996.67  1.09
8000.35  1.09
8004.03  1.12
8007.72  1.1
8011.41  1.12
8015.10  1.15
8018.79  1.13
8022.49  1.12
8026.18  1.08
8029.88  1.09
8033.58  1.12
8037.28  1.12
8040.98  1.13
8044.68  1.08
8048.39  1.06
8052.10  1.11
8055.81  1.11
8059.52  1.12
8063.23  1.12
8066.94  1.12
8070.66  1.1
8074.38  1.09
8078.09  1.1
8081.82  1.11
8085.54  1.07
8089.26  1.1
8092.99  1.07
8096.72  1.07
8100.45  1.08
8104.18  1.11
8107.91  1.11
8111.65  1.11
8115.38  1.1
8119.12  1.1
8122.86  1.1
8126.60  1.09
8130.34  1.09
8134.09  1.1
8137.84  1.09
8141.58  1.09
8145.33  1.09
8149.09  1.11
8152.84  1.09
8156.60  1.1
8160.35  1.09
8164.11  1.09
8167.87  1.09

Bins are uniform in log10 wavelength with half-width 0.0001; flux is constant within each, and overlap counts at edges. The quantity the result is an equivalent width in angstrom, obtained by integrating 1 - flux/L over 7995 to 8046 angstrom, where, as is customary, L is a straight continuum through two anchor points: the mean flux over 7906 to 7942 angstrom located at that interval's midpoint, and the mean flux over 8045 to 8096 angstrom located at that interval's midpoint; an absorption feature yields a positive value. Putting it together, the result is -0.3 angstrom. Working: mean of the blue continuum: 1.12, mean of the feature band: 1.11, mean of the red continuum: 1.1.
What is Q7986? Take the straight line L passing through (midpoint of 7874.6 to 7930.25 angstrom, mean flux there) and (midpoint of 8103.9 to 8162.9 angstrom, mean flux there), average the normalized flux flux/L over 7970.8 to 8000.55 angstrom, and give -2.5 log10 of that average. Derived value 0.00 mag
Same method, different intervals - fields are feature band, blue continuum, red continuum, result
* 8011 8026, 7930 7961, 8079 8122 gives -0.02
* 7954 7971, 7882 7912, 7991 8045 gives 0.00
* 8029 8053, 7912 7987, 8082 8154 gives 0.00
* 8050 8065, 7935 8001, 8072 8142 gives -0.01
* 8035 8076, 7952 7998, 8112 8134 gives 0.00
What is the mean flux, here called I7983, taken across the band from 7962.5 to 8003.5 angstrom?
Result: 1.12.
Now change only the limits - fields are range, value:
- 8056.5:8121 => 1.1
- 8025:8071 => 1.11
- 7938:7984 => 1.12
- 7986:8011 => 1.11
